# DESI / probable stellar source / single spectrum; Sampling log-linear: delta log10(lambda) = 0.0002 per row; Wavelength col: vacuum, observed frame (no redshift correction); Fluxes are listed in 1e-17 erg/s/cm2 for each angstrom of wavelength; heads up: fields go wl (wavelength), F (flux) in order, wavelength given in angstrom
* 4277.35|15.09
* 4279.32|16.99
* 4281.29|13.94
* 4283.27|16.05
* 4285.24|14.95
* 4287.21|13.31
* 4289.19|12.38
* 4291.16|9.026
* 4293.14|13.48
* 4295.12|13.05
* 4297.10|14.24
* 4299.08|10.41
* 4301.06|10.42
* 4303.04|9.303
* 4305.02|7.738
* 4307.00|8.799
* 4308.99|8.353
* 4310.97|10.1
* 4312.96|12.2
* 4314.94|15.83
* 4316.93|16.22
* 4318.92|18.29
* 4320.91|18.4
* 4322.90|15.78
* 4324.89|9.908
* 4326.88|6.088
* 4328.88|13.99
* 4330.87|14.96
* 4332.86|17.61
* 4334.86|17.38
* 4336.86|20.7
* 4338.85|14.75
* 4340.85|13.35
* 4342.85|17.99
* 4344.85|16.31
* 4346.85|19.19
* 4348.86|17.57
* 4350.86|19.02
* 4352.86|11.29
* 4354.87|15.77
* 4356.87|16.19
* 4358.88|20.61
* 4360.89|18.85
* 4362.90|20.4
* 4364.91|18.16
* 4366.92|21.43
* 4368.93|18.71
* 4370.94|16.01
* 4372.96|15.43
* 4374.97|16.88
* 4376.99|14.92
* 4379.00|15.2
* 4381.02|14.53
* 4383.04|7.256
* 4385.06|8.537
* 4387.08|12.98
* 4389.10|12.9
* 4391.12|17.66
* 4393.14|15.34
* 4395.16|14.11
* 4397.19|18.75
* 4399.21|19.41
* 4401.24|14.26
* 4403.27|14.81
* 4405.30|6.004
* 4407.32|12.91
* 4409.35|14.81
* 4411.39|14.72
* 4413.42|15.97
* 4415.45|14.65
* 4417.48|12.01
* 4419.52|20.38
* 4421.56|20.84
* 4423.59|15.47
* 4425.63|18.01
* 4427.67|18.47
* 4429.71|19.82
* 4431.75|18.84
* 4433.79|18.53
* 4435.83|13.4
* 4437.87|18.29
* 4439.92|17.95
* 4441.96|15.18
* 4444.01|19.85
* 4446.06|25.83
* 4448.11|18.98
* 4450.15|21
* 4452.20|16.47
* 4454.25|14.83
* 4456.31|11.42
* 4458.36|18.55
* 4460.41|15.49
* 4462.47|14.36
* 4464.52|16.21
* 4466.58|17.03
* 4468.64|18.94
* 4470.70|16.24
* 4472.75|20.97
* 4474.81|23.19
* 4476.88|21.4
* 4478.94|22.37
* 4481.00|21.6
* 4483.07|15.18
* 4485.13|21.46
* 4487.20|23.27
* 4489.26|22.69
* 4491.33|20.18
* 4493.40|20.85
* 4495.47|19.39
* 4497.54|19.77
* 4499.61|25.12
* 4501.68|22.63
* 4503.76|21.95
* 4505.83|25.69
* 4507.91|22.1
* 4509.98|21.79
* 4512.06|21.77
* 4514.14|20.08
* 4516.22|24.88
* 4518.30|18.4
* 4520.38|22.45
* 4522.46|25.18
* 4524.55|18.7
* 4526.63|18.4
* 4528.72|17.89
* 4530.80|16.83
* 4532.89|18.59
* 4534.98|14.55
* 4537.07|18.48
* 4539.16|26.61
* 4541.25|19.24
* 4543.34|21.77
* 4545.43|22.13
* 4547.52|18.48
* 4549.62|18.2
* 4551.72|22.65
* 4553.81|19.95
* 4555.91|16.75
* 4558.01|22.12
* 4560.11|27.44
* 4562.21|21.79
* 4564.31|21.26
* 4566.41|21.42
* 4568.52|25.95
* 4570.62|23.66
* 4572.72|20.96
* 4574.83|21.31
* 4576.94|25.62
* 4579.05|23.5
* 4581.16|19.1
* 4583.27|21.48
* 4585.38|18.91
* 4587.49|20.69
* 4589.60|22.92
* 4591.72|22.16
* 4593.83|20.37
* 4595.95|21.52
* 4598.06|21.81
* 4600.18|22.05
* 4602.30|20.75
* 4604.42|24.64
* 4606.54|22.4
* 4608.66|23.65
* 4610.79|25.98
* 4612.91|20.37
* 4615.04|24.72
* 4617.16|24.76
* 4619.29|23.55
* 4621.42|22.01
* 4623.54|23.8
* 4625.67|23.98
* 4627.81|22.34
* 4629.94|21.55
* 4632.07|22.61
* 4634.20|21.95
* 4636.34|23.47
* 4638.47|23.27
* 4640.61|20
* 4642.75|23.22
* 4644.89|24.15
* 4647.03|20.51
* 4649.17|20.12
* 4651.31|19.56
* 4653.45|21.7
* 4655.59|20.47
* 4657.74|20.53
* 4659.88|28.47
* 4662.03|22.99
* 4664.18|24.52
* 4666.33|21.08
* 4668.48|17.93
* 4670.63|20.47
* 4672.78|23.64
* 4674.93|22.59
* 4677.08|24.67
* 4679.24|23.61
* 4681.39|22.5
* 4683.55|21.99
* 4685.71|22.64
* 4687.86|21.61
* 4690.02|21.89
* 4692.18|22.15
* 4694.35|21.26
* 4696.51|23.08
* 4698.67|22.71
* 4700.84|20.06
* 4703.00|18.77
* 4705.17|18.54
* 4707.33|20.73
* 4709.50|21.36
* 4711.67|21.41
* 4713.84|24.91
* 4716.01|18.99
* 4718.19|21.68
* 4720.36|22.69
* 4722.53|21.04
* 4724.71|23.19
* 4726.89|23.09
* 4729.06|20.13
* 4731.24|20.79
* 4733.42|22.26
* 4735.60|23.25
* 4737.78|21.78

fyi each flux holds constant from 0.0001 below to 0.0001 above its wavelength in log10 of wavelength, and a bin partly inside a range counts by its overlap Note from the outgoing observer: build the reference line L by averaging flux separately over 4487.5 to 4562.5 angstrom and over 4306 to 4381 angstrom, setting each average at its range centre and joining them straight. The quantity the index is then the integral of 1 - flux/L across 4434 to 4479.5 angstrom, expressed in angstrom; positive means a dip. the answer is 2.3 angstrom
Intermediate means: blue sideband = 15.7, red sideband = 21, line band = 18.1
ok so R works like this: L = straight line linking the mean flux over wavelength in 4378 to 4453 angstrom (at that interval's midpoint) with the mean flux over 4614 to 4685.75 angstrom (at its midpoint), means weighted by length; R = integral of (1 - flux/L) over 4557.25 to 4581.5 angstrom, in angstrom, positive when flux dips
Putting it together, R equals -3.2 angstrom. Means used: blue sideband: 16.1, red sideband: 22.5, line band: 23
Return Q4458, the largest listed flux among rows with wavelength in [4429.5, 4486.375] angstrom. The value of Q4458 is 25.83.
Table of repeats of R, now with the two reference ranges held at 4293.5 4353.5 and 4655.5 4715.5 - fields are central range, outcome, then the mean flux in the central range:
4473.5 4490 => -3.6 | 21.4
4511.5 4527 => -2.5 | 21.3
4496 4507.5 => -3.1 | 22.8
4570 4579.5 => -1.6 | 22.9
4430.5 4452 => -2.7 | 18.7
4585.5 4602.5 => -1.2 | 21.4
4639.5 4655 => -0.1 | 21.3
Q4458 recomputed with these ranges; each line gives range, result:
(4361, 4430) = 21.43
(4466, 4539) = 25.69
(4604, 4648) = 25.98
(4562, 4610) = 25.95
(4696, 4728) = 24.91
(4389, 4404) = 19.41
